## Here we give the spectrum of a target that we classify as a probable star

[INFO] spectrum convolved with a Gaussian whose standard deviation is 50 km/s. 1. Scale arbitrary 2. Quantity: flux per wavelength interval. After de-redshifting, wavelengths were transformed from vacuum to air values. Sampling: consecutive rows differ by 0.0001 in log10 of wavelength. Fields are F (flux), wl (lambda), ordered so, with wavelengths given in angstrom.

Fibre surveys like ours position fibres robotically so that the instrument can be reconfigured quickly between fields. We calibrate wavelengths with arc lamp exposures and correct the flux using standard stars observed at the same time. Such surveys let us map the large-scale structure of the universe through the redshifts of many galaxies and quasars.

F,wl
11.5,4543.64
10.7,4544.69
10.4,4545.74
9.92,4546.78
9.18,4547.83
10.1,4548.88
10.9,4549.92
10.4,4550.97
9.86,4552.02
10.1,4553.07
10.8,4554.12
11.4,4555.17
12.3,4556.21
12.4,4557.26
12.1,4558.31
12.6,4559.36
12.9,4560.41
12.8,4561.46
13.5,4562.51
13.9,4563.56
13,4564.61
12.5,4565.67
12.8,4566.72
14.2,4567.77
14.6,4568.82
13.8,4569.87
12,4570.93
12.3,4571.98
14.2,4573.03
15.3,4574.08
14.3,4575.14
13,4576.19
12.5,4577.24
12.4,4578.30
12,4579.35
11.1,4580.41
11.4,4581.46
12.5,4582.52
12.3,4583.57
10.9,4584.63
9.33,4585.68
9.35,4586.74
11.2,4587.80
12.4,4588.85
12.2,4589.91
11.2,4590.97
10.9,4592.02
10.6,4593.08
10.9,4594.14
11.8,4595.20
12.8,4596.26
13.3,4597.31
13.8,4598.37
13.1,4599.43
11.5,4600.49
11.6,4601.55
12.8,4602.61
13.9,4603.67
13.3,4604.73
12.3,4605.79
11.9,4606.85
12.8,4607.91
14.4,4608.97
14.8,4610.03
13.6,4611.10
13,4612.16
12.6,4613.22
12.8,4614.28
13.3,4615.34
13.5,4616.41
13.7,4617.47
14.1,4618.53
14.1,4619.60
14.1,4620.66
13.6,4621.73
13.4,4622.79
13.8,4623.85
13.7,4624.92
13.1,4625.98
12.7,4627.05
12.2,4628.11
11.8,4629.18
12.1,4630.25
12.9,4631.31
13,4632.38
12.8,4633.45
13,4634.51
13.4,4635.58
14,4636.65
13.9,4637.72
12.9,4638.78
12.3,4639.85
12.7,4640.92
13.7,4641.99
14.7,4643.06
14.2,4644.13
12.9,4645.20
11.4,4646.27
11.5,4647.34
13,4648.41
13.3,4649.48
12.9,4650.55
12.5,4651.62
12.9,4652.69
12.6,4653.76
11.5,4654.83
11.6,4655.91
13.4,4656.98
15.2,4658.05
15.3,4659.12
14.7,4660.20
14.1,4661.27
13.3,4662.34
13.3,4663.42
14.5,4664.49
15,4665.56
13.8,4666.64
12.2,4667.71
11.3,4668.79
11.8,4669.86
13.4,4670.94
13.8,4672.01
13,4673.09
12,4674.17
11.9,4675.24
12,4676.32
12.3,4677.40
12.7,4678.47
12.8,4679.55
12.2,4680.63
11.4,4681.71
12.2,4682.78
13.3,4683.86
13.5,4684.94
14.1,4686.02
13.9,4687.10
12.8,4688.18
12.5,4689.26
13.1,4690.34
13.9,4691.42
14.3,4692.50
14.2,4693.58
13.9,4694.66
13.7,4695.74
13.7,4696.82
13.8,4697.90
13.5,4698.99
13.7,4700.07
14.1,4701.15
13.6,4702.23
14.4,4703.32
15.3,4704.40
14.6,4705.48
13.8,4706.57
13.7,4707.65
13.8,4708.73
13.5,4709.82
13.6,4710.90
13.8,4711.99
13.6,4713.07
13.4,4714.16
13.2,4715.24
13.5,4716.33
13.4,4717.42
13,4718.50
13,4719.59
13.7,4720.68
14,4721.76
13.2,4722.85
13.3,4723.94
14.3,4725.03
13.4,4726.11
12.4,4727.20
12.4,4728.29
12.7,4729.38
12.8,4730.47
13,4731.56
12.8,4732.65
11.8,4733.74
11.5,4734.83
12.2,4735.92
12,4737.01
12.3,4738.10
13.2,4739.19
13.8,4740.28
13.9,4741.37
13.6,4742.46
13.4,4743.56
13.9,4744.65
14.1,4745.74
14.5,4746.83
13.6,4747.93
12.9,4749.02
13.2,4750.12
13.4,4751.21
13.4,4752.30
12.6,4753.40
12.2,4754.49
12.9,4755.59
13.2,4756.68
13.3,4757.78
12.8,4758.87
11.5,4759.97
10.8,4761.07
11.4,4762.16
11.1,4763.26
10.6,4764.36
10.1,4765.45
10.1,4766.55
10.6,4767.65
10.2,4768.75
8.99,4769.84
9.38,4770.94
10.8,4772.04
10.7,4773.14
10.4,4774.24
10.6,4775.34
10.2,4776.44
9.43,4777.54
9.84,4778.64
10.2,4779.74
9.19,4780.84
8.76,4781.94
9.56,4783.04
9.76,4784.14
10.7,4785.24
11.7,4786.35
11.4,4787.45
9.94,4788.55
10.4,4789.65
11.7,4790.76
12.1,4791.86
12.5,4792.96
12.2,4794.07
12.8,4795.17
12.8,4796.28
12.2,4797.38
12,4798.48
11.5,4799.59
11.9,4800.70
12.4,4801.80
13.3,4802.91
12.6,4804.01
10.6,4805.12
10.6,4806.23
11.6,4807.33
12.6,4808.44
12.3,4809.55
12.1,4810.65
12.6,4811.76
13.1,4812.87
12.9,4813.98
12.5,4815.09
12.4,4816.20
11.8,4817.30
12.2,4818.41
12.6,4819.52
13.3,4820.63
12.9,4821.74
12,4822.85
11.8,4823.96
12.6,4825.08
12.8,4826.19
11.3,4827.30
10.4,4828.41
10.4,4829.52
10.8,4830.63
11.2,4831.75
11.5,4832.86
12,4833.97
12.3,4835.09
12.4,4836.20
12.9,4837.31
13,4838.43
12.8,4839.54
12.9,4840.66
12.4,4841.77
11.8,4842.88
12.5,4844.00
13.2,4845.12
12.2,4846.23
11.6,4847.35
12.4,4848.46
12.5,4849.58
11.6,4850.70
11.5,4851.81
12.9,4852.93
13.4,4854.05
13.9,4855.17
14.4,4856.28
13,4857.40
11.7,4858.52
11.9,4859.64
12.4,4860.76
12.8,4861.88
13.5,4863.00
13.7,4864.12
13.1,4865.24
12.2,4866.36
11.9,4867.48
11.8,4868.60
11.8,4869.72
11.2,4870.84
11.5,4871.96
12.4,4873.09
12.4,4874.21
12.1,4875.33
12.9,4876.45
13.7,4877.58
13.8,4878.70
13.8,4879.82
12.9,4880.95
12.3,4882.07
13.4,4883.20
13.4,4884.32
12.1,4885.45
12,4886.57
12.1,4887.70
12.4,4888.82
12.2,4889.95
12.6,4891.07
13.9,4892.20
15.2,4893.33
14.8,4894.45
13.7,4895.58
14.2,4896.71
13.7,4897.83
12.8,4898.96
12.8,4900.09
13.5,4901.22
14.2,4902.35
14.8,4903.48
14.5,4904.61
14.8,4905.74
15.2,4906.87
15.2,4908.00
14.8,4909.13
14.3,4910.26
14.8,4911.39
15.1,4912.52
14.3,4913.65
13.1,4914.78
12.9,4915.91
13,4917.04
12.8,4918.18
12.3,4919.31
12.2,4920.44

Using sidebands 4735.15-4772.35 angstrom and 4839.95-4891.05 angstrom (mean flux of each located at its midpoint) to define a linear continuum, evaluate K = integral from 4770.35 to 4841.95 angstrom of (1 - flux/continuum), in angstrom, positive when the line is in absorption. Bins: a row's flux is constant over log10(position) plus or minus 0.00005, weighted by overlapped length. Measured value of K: 4.6 angstrom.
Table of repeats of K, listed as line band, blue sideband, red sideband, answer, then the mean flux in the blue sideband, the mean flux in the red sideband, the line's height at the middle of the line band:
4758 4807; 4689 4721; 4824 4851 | 6.8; 13.7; 12.1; 12.7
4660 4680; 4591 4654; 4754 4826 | -0.8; 12.9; 11.5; 12.5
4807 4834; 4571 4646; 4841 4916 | 2.0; 12.8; 13.1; 13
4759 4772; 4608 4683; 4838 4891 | 2.3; 13.1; 12.6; 12.8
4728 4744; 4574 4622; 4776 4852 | -0.9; 12.5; 11.8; 12.1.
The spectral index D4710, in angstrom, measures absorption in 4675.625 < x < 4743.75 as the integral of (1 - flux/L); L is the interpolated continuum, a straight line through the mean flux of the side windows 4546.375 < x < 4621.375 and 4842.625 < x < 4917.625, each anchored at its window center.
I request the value -3.08 angstrom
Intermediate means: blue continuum 12.4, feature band 13.3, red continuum 13.1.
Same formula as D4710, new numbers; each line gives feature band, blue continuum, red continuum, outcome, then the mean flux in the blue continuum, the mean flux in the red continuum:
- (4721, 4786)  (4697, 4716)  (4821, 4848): 6.4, 13.8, 12.1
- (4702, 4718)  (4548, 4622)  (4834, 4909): -1.4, 12.5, 13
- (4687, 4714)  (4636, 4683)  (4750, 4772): -3.0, 13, 11.5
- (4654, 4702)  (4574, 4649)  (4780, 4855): -3.0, 12.7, 11.9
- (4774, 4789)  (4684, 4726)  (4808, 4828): 3.2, 13.7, 12.4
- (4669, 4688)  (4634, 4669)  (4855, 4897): 0.7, 13.3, 12.9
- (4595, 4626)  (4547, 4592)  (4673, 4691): -2.4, 12.1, 12.7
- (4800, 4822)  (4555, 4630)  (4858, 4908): 1.2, 12.7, 13.1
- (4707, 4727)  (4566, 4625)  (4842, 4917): -0.9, 12.7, 13.1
